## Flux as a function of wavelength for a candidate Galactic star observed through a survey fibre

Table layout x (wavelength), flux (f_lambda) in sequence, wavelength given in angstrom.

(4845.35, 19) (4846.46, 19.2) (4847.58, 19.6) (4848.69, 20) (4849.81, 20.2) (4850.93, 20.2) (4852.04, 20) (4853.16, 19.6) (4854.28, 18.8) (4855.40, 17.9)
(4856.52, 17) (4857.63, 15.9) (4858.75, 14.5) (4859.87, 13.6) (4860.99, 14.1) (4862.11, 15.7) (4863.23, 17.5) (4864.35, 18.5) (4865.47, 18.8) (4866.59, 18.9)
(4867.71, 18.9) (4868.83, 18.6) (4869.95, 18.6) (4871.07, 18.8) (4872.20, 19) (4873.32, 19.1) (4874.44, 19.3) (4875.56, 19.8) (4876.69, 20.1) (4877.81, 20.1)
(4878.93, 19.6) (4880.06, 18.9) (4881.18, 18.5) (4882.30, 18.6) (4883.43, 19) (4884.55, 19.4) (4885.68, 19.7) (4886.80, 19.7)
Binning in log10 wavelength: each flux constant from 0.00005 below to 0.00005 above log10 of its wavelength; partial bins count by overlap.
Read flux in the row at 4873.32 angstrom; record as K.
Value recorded 19.1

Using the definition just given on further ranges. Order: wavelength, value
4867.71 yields 18.9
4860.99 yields 14.1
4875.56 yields 19.8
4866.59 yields 18.9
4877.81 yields 20.1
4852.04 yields 20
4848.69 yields 20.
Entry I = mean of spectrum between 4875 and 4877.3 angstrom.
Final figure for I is 19.9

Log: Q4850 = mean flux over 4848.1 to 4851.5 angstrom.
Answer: 20.2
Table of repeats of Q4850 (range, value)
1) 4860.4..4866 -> 16.9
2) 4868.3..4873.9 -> 18.8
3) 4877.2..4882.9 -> 19.2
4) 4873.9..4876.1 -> 19.6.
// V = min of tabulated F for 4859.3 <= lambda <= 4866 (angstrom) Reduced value 13.6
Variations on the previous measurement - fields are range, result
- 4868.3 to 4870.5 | 18.6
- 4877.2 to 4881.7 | 18.5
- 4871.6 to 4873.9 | 19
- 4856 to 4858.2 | 15.9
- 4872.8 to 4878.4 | 19.1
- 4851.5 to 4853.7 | 19.6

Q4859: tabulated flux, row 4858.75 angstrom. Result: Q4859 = 14.5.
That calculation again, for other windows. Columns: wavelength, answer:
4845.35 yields 19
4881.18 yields 18.5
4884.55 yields 19.4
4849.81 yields 20.2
